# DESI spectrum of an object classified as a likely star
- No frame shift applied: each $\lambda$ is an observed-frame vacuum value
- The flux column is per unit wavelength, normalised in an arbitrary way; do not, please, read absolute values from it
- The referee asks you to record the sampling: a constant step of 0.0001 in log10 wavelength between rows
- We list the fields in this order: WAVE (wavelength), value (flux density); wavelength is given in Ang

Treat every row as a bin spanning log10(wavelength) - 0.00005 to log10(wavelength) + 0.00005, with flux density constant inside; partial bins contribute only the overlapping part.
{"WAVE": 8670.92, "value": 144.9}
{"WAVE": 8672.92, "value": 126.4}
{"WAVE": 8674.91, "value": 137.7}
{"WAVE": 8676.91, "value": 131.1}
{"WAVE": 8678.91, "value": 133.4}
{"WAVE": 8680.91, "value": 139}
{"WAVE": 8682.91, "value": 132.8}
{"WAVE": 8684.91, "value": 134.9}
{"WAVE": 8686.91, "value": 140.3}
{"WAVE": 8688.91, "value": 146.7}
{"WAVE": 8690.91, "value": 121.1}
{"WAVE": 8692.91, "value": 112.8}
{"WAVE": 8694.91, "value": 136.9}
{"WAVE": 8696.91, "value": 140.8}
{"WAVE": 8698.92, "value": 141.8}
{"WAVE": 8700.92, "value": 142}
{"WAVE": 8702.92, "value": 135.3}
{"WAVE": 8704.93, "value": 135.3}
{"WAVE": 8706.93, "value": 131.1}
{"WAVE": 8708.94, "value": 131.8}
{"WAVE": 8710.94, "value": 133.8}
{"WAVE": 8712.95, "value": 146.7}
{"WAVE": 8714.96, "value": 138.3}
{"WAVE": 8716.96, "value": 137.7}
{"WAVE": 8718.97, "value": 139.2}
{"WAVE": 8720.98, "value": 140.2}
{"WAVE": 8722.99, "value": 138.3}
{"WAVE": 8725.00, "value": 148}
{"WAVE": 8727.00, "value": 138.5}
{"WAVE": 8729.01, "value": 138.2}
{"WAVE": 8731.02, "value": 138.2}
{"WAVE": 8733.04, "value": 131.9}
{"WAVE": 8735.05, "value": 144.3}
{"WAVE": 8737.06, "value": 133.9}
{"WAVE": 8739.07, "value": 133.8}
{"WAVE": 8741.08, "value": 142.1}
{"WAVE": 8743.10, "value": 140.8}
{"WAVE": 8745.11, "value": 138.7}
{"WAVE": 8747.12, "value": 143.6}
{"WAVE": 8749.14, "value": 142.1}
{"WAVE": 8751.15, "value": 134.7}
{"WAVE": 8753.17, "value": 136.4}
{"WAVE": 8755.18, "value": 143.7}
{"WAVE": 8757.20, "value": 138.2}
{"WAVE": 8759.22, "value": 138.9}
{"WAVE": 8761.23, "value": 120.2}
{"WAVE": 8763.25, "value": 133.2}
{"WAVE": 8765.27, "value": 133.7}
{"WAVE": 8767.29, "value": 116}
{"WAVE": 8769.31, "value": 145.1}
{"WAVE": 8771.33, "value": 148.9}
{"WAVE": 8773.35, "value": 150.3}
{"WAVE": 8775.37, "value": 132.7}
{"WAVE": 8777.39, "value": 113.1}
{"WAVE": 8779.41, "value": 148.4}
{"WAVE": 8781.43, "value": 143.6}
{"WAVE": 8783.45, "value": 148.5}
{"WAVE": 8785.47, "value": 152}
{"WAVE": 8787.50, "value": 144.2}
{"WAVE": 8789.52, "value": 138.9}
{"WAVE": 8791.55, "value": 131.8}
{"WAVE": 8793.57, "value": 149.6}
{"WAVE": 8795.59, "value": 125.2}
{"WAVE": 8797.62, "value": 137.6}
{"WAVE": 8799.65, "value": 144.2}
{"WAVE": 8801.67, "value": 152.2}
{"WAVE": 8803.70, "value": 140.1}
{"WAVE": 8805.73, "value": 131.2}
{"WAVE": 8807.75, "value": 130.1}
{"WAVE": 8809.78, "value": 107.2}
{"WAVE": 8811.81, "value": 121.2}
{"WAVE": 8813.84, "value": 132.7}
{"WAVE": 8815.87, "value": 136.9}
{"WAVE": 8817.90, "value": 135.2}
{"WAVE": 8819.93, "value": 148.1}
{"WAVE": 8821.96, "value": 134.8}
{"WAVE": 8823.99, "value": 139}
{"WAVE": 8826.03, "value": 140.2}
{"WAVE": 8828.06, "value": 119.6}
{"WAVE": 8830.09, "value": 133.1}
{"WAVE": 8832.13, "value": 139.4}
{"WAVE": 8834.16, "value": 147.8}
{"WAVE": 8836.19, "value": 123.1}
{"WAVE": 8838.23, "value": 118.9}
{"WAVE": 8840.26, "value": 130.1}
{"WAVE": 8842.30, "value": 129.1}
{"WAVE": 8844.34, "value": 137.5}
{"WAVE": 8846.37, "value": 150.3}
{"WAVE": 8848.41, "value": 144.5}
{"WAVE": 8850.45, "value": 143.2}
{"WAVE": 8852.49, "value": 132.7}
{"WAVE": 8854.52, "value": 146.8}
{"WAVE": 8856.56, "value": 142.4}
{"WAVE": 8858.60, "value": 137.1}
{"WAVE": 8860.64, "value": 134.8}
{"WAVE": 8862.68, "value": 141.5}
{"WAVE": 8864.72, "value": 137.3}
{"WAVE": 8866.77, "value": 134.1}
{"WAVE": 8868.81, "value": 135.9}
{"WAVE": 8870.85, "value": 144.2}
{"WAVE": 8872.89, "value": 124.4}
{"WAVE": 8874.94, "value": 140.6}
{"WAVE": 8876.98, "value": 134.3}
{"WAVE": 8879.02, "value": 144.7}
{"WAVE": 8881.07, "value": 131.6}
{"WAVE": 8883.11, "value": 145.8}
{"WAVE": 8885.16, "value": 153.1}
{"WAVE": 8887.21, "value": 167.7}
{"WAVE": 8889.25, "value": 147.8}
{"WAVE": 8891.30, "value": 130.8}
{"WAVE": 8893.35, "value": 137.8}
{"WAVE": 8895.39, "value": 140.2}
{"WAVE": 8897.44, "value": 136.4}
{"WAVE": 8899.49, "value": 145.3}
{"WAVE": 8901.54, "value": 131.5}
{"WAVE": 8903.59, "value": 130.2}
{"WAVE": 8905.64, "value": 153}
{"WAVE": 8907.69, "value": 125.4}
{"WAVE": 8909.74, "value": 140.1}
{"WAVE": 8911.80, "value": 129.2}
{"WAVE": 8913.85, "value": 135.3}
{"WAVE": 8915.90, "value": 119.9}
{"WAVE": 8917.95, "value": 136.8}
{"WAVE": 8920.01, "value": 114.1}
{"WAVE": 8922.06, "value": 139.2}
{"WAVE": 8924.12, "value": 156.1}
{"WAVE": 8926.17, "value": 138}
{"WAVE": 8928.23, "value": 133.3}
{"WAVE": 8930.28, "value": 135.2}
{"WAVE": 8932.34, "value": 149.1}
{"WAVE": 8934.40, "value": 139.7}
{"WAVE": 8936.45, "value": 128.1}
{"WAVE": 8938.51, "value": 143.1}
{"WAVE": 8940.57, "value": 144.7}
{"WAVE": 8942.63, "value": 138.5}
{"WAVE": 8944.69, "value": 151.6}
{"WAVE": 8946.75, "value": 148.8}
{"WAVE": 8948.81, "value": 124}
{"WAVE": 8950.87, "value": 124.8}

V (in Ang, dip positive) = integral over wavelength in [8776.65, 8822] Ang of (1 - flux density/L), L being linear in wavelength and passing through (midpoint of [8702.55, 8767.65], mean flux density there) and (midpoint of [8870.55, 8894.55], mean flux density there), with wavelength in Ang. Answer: 0.7 Ang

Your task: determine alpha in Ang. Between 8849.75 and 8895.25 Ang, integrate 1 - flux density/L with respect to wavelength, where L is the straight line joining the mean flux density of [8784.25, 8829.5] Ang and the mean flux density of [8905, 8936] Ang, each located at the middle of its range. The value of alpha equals -1.5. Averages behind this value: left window 136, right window 136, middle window 140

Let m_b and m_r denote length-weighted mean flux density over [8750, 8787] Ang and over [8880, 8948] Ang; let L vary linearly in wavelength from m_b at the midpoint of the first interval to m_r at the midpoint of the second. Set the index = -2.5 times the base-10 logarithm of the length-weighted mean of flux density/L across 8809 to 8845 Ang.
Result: 0.05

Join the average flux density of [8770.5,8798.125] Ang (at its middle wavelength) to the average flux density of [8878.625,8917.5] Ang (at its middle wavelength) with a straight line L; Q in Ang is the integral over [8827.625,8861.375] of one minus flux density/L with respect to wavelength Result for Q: 0.85 Ang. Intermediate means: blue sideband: 140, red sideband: 139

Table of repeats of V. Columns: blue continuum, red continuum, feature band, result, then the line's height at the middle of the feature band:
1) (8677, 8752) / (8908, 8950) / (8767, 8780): 0.0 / 137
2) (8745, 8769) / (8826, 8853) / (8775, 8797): -0.7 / 135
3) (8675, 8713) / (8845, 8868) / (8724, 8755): -0.6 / 136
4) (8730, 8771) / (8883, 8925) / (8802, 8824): 0.8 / 137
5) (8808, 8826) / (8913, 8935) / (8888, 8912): -0.5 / 135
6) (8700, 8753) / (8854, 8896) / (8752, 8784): 0.5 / 139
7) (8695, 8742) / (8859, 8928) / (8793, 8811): 0.4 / 138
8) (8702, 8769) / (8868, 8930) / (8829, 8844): 0.6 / 138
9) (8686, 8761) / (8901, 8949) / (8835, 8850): 0.4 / 137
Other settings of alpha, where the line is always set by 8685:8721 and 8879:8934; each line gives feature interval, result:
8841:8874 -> -0.1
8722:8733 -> -0.3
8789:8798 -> 0.1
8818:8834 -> 0.1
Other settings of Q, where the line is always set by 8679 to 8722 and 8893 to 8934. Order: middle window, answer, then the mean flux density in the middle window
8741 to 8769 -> 0.0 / 136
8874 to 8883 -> -0.2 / 139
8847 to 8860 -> -0.5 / 141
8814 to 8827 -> -0.2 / 139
